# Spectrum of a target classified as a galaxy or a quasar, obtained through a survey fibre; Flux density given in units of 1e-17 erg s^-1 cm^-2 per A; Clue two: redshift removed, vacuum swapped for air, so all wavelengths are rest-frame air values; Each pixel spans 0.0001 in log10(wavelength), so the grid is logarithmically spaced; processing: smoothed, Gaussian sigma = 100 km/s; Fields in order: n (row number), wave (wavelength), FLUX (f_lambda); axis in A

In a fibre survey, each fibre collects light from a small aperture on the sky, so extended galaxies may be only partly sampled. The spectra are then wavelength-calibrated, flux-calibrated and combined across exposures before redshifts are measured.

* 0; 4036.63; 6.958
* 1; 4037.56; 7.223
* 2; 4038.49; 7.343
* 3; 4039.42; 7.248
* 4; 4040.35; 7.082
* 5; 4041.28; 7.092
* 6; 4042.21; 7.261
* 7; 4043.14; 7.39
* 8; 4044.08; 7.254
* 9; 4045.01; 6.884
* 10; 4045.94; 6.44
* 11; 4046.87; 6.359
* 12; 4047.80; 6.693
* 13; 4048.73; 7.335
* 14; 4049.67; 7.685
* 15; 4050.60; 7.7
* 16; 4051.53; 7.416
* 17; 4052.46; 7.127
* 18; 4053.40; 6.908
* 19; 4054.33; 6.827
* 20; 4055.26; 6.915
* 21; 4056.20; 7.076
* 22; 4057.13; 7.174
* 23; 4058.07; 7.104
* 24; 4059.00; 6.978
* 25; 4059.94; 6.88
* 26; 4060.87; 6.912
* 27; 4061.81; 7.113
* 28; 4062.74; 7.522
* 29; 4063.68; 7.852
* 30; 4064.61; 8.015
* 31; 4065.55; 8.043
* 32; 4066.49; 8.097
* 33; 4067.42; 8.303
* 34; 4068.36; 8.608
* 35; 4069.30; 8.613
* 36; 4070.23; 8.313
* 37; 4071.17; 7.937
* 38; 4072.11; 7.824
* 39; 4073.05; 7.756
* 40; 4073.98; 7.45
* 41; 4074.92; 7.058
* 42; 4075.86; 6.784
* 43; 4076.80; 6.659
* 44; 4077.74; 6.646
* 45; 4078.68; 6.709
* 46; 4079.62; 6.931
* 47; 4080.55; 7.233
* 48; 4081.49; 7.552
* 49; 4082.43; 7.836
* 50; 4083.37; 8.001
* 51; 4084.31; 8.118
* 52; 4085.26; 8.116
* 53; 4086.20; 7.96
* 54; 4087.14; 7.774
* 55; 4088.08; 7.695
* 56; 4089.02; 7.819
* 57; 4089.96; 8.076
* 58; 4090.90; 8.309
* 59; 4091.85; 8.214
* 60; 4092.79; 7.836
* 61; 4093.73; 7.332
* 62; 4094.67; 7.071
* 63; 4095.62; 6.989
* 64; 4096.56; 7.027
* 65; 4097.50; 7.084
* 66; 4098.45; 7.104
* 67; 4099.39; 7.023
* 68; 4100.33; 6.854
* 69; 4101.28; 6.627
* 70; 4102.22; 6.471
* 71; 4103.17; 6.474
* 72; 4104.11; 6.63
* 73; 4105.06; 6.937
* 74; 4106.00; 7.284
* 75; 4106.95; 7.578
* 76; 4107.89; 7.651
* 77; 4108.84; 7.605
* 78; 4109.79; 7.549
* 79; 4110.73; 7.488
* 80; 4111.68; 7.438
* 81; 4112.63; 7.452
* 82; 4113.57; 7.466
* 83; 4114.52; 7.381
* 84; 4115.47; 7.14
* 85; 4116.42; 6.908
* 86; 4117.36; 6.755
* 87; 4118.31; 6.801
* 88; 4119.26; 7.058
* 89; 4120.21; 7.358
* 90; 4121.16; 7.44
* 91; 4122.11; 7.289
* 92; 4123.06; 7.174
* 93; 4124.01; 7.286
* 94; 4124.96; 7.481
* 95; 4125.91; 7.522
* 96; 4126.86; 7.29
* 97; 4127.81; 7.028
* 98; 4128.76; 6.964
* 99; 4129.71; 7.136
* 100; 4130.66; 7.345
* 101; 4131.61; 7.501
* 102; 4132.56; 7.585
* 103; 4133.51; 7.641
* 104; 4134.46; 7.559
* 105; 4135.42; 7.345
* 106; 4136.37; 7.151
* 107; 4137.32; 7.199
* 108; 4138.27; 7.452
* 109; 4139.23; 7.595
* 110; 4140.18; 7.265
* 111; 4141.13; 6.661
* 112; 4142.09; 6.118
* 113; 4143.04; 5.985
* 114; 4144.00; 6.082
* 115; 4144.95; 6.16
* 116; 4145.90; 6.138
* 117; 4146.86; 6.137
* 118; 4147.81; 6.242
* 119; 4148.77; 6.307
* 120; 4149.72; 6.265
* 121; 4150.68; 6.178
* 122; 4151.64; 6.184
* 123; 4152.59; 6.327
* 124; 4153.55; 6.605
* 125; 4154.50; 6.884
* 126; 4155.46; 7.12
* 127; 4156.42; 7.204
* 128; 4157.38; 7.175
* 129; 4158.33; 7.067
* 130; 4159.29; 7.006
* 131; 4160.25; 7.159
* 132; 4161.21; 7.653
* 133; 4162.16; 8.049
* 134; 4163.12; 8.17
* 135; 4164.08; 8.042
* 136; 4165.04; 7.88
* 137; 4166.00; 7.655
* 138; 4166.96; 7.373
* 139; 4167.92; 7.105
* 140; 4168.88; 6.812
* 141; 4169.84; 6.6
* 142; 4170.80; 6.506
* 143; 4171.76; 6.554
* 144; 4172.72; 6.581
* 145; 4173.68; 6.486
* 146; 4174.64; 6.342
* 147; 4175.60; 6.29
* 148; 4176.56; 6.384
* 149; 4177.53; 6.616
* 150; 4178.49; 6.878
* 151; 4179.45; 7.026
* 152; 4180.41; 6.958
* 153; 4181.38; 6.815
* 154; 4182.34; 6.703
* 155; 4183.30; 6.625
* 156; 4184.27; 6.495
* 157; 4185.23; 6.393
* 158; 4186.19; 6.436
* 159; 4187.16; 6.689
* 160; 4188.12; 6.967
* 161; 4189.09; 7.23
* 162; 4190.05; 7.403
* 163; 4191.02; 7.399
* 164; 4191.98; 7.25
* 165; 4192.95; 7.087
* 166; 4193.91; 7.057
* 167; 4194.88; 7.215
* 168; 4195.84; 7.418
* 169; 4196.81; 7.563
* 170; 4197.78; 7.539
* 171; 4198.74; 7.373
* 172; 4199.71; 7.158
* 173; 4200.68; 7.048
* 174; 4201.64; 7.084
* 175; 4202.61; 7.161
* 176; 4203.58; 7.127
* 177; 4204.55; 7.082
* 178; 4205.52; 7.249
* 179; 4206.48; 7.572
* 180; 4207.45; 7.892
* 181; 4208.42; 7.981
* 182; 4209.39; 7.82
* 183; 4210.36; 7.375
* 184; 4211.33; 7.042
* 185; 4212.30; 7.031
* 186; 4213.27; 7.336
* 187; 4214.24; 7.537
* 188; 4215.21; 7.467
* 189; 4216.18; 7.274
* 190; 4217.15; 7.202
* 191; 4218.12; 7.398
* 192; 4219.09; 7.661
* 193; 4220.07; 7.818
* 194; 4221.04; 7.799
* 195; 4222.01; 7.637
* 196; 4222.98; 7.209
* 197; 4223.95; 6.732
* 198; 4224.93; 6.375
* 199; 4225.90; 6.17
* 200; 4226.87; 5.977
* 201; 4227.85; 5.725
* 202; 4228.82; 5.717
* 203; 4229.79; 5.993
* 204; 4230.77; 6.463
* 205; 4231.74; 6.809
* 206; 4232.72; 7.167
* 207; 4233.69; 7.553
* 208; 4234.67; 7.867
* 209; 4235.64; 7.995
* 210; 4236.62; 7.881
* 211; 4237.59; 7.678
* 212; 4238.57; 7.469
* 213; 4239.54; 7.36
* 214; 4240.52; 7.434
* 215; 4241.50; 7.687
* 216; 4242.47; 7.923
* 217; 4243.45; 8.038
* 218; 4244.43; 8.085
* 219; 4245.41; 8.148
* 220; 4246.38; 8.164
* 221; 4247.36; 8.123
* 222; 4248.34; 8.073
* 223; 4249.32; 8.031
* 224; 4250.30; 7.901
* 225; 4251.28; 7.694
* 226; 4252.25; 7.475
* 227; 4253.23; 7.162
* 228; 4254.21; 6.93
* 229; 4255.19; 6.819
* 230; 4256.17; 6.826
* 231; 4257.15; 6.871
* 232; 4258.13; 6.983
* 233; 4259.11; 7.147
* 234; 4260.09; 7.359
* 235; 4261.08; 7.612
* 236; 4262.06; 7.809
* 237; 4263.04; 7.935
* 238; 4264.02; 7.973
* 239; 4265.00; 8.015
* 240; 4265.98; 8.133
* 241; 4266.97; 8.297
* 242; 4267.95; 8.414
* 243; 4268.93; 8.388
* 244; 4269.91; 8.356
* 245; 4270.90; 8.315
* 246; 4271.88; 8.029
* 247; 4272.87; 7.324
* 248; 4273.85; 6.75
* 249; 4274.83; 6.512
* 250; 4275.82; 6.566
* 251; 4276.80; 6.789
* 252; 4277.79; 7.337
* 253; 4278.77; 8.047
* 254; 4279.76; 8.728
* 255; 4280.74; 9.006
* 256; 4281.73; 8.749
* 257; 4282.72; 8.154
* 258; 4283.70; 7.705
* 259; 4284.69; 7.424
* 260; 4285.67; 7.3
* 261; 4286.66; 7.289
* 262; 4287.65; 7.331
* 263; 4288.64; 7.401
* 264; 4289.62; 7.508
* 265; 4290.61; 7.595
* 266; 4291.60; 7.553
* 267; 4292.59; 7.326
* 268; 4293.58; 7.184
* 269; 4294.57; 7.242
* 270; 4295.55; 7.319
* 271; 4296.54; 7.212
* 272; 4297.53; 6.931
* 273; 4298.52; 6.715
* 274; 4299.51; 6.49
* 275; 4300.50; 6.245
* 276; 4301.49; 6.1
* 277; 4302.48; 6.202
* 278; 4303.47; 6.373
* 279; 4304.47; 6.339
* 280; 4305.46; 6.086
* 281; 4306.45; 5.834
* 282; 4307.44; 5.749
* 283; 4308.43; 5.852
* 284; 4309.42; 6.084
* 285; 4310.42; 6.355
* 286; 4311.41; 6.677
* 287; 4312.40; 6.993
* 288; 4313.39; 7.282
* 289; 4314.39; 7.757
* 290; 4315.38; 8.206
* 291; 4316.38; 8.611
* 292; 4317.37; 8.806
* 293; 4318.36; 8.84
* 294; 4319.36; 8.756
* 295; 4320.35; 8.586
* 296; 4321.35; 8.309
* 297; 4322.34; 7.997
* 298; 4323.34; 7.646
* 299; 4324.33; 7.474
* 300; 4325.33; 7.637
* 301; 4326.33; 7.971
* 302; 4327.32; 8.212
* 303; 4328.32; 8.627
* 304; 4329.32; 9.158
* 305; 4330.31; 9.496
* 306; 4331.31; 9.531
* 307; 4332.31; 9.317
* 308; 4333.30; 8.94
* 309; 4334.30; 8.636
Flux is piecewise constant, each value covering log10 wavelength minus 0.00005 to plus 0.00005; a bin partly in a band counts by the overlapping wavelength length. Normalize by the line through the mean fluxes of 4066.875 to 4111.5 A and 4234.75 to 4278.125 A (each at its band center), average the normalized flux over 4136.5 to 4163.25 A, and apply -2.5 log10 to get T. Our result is 0.11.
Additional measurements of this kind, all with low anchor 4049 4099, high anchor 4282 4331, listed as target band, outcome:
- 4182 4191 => 0.10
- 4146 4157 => 0.15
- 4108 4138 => 0.03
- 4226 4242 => 0.06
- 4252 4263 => 0.03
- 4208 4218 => 0.01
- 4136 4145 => 0.10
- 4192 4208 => 0.02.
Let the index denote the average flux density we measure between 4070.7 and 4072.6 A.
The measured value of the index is 7.85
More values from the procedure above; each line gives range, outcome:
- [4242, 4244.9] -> 8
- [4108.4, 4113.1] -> 7.51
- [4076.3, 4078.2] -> 6.65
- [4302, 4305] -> 6.29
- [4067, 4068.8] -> 8.44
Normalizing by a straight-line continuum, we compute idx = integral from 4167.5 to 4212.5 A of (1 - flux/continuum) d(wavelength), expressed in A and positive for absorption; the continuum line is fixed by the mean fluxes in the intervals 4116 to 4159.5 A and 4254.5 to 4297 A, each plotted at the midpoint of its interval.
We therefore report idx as 1.1 A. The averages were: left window 6.93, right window 7.59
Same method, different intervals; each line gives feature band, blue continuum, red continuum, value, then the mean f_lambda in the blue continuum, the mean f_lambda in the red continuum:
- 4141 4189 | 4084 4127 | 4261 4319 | 3.8 A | 7.34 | 7.38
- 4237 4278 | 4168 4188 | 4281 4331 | -2.9 A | 6.63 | 7.43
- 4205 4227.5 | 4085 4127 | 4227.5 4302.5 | 0.4 A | 7.33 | 7.46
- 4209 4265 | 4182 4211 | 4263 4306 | -0.5 A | 7.18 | 7.42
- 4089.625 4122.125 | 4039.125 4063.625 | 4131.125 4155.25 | -1.7 A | 7.1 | 6.75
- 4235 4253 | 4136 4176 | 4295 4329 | -1.9 A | 6.85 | 7.25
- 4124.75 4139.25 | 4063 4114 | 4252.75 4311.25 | 0.2 A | 7.5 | 7.25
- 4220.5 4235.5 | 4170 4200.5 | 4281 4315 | 0.3 A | 6.88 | 6.97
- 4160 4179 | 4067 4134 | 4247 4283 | 1.2 A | 7.4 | 7.69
